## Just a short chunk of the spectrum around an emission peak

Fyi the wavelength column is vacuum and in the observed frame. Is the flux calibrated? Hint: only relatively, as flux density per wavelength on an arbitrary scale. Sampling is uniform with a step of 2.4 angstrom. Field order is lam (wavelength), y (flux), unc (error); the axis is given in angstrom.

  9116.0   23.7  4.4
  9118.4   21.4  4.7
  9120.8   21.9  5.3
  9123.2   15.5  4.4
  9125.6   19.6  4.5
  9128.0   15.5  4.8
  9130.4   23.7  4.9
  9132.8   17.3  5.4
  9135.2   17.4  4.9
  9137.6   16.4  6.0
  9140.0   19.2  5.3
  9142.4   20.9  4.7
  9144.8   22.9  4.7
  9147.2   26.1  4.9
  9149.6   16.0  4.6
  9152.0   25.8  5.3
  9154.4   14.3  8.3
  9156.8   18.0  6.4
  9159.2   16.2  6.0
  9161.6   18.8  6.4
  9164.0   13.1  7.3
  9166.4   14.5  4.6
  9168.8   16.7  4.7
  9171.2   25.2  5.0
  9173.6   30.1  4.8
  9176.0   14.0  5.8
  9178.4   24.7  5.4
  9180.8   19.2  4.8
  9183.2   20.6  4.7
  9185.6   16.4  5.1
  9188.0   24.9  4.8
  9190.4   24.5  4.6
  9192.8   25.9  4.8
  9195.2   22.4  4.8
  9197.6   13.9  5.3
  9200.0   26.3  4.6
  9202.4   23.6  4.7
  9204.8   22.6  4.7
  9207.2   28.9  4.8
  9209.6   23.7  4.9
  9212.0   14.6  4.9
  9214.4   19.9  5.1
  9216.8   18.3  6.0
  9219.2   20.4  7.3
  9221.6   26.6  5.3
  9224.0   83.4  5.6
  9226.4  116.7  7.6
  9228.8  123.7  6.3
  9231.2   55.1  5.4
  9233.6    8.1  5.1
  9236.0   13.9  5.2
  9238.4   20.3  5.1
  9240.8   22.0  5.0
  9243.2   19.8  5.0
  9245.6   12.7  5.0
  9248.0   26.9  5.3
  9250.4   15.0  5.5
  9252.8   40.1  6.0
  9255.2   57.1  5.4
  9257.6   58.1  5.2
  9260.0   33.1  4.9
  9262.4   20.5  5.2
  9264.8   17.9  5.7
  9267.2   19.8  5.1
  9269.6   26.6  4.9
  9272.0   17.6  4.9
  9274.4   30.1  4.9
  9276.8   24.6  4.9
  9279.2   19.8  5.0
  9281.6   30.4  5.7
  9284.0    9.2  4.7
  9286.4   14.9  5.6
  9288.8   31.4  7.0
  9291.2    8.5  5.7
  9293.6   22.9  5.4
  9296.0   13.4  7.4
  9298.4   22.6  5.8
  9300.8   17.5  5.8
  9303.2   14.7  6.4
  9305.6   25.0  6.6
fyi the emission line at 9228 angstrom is H-alpha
